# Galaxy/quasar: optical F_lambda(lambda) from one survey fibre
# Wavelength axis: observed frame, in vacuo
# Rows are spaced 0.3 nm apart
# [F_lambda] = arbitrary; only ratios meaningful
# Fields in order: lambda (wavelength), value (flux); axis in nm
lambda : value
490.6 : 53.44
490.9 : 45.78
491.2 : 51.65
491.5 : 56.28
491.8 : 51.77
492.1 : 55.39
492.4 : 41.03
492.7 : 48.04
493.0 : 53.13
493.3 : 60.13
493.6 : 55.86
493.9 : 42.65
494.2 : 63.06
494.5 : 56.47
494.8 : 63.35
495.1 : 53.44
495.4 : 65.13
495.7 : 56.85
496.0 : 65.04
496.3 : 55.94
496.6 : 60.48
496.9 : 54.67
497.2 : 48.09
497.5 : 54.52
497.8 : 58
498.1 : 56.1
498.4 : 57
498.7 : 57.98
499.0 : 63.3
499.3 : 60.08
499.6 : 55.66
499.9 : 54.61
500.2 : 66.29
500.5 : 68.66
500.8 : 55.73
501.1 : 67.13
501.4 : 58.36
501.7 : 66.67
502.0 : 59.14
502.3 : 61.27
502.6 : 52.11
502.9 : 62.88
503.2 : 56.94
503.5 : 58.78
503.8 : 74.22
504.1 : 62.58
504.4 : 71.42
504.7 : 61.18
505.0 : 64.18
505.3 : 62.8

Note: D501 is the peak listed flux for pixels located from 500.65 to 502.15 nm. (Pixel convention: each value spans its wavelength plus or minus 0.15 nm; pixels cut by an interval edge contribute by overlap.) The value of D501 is 67.13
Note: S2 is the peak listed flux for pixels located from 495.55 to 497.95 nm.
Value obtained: 65.04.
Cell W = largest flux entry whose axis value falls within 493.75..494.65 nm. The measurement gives 63.06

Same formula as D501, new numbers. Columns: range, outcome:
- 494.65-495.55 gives 65.13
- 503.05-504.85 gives 74.22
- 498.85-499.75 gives 63.3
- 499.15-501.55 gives 68.66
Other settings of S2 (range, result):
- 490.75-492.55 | 56.28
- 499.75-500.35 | 66.29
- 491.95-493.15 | 55.39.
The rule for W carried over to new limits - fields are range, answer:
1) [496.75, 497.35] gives 54.67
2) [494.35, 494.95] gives 63.35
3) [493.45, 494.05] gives 55.86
